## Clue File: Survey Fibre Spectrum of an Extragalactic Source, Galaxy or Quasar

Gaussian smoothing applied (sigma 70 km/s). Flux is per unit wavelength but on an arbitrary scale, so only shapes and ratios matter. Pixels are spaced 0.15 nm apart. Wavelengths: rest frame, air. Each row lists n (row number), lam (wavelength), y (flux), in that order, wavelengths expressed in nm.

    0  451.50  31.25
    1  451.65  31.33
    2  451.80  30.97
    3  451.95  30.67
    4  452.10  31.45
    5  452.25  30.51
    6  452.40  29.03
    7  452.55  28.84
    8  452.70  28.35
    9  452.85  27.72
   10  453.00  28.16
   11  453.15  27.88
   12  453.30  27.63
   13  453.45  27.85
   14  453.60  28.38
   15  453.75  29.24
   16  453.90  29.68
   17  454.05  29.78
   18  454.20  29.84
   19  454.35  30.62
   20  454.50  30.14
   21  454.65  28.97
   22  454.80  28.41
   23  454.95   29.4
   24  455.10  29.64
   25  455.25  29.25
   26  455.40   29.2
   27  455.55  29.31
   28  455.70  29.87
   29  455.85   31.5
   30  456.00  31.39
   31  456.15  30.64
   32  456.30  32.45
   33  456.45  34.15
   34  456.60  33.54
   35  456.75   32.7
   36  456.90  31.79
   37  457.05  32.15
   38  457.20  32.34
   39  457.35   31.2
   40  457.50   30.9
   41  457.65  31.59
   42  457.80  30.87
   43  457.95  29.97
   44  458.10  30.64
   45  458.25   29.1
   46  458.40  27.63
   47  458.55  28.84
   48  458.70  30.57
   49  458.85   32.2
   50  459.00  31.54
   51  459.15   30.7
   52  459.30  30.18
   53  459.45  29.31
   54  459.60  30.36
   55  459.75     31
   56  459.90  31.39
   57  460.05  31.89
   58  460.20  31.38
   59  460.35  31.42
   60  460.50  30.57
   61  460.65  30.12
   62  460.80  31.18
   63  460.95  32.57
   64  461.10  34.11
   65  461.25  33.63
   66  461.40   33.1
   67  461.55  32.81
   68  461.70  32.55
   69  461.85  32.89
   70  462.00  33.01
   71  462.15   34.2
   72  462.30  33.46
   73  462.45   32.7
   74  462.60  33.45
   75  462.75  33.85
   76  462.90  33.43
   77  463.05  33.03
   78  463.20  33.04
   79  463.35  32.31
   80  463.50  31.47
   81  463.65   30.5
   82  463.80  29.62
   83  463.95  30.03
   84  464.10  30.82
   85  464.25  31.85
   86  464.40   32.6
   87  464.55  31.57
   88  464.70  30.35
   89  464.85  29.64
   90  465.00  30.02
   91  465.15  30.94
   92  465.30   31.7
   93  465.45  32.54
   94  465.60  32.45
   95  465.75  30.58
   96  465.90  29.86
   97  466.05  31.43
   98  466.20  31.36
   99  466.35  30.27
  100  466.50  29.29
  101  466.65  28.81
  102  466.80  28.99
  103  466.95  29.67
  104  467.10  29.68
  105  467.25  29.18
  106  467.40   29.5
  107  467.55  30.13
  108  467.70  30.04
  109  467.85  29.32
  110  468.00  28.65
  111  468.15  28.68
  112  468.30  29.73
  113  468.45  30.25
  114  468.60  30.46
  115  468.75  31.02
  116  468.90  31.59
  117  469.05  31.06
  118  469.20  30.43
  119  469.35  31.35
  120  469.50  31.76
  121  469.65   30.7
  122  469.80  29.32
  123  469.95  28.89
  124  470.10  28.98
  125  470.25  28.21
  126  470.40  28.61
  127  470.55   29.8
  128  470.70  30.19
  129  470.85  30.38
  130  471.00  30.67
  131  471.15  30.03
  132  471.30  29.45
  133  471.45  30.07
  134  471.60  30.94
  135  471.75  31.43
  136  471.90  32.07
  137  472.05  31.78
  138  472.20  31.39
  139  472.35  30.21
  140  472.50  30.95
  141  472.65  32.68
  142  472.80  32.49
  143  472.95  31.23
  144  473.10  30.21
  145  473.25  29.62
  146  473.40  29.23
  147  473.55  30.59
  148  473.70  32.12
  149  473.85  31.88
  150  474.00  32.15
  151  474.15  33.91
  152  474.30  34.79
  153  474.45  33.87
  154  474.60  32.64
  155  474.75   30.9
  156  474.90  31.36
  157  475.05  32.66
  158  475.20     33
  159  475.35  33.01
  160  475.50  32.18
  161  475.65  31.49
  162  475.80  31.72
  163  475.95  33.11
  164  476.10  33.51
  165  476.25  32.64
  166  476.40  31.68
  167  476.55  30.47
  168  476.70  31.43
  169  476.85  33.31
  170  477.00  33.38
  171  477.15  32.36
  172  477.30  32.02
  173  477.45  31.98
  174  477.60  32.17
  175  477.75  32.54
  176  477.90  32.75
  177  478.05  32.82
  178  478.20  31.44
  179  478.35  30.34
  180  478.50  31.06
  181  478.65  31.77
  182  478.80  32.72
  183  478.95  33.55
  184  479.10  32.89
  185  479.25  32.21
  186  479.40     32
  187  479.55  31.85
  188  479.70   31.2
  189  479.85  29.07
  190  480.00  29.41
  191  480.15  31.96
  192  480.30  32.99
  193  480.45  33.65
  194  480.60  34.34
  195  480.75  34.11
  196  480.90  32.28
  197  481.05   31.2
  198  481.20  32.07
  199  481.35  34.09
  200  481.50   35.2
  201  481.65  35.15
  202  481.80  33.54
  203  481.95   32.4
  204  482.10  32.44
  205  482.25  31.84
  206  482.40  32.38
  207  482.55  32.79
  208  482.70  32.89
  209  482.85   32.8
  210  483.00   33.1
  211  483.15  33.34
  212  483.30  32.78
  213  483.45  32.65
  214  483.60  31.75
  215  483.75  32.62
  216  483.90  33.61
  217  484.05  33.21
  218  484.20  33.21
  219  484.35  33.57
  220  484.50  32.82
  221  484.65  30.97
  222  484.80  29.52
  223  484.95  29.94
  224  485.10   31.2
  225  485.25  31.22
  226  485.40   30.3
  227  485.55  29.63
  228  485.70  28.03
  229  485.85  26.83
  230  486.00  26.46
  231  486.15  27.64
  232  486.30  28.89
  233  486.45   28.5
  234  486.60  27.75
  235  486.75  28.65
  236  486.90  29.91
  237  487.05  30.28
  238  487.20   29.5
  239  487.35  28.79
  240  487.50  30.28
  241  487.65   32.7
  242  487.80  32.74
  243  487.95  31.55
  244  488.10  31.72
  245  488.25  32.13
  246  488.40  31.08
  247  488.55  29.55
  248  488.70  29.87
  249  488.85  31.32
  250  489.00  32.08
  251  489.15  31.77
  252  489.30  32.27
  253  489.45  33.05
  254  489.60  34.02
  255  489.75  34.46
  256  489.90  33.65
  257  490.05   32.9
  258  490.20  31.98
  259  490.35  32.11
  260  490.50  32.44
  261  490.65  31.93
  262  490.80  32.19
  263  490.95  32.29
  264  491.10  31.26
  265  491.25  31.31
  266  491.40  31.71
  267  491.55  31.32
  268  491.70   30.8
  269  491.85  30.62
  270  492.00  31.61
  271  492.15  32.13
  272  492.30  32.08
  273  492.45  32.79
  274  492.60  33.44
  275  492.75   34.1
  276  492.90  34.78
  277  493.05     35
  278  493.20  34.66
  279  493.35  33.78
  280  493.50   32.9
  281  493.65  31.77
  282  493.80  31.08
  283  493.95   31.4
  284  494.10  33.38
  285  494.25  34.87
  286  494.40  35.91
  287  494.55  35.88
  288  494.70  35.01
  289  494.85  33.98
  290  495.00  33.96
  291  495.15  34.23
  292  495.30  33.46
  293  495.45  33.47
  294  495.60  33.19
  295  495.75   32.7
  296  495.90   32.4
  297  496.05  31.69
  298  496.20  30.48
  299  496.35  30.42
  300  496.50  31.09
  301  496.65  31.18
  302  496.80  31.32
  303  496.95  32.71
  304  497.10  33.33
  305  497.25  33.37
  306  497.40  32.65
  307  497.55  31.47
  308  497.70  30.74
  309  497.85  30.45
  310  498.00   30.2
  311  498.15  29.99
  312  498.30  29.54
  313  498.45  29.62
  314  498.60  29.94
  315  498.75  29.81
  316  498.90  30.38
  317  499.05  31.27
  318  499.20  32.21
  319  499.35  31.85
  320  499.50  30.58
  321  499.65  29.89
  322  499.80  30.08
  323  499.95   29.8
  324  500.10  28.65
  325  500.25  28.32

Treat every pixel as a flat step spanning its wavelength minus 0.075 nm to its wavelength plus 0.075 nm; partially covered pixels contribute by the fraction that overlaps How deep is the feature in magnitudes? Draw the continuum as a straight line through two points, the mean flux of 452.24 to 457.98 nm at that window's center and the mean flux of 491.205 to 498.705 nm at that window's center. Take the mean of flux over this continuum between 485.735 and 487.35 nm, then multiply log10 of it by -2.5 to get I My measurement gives 0.12 mag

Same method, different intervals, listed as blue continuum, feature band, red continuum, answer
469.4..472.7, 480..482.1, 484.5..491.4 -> -0.08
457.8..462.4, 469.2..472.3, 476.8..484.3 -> 0.06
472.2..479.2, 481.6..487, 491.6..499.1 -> 0.03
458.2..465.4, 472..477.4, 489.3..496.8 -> 0.00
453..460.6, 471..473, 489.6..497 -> 0.01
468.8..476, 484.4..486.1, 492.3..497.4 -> 0.09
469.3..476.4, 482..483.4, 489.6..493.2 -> -0.02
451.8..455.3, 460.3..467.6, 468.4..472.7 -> -0.05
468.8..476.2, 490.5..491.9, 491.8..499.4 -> 0.02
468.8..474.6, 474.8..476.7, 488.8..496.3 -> -0.03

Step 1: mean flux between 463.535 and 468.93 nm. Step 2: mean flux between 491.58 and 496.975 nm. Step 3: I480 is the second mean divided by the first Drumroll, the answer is 1.1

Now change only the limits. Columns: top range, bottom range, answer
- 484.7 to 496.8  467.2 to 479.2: 1.01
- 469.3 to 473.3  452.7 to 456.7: 1.02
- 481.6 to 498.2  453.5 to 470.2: 1.03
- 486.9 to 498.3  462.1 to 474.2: 1.05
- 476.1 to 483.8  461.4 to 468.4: 1.04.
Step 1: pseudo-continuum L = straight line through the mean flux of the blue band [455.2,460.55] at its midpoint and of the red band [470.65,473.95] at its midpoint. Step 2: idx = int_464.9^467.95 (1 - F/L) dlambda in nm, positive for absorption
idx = 0.06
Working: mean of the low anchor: 30.9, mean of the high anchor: 30.9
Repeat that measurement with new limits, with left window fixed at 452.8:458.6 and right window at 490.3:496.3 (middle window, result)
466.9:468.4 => 0.07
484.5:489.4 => 0.34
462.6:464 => -0.06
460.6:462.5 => -0.14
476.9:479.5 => -0.04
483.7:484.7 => -0.02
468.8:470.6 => 0.06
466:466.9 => 0.03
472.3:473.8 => 0.02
